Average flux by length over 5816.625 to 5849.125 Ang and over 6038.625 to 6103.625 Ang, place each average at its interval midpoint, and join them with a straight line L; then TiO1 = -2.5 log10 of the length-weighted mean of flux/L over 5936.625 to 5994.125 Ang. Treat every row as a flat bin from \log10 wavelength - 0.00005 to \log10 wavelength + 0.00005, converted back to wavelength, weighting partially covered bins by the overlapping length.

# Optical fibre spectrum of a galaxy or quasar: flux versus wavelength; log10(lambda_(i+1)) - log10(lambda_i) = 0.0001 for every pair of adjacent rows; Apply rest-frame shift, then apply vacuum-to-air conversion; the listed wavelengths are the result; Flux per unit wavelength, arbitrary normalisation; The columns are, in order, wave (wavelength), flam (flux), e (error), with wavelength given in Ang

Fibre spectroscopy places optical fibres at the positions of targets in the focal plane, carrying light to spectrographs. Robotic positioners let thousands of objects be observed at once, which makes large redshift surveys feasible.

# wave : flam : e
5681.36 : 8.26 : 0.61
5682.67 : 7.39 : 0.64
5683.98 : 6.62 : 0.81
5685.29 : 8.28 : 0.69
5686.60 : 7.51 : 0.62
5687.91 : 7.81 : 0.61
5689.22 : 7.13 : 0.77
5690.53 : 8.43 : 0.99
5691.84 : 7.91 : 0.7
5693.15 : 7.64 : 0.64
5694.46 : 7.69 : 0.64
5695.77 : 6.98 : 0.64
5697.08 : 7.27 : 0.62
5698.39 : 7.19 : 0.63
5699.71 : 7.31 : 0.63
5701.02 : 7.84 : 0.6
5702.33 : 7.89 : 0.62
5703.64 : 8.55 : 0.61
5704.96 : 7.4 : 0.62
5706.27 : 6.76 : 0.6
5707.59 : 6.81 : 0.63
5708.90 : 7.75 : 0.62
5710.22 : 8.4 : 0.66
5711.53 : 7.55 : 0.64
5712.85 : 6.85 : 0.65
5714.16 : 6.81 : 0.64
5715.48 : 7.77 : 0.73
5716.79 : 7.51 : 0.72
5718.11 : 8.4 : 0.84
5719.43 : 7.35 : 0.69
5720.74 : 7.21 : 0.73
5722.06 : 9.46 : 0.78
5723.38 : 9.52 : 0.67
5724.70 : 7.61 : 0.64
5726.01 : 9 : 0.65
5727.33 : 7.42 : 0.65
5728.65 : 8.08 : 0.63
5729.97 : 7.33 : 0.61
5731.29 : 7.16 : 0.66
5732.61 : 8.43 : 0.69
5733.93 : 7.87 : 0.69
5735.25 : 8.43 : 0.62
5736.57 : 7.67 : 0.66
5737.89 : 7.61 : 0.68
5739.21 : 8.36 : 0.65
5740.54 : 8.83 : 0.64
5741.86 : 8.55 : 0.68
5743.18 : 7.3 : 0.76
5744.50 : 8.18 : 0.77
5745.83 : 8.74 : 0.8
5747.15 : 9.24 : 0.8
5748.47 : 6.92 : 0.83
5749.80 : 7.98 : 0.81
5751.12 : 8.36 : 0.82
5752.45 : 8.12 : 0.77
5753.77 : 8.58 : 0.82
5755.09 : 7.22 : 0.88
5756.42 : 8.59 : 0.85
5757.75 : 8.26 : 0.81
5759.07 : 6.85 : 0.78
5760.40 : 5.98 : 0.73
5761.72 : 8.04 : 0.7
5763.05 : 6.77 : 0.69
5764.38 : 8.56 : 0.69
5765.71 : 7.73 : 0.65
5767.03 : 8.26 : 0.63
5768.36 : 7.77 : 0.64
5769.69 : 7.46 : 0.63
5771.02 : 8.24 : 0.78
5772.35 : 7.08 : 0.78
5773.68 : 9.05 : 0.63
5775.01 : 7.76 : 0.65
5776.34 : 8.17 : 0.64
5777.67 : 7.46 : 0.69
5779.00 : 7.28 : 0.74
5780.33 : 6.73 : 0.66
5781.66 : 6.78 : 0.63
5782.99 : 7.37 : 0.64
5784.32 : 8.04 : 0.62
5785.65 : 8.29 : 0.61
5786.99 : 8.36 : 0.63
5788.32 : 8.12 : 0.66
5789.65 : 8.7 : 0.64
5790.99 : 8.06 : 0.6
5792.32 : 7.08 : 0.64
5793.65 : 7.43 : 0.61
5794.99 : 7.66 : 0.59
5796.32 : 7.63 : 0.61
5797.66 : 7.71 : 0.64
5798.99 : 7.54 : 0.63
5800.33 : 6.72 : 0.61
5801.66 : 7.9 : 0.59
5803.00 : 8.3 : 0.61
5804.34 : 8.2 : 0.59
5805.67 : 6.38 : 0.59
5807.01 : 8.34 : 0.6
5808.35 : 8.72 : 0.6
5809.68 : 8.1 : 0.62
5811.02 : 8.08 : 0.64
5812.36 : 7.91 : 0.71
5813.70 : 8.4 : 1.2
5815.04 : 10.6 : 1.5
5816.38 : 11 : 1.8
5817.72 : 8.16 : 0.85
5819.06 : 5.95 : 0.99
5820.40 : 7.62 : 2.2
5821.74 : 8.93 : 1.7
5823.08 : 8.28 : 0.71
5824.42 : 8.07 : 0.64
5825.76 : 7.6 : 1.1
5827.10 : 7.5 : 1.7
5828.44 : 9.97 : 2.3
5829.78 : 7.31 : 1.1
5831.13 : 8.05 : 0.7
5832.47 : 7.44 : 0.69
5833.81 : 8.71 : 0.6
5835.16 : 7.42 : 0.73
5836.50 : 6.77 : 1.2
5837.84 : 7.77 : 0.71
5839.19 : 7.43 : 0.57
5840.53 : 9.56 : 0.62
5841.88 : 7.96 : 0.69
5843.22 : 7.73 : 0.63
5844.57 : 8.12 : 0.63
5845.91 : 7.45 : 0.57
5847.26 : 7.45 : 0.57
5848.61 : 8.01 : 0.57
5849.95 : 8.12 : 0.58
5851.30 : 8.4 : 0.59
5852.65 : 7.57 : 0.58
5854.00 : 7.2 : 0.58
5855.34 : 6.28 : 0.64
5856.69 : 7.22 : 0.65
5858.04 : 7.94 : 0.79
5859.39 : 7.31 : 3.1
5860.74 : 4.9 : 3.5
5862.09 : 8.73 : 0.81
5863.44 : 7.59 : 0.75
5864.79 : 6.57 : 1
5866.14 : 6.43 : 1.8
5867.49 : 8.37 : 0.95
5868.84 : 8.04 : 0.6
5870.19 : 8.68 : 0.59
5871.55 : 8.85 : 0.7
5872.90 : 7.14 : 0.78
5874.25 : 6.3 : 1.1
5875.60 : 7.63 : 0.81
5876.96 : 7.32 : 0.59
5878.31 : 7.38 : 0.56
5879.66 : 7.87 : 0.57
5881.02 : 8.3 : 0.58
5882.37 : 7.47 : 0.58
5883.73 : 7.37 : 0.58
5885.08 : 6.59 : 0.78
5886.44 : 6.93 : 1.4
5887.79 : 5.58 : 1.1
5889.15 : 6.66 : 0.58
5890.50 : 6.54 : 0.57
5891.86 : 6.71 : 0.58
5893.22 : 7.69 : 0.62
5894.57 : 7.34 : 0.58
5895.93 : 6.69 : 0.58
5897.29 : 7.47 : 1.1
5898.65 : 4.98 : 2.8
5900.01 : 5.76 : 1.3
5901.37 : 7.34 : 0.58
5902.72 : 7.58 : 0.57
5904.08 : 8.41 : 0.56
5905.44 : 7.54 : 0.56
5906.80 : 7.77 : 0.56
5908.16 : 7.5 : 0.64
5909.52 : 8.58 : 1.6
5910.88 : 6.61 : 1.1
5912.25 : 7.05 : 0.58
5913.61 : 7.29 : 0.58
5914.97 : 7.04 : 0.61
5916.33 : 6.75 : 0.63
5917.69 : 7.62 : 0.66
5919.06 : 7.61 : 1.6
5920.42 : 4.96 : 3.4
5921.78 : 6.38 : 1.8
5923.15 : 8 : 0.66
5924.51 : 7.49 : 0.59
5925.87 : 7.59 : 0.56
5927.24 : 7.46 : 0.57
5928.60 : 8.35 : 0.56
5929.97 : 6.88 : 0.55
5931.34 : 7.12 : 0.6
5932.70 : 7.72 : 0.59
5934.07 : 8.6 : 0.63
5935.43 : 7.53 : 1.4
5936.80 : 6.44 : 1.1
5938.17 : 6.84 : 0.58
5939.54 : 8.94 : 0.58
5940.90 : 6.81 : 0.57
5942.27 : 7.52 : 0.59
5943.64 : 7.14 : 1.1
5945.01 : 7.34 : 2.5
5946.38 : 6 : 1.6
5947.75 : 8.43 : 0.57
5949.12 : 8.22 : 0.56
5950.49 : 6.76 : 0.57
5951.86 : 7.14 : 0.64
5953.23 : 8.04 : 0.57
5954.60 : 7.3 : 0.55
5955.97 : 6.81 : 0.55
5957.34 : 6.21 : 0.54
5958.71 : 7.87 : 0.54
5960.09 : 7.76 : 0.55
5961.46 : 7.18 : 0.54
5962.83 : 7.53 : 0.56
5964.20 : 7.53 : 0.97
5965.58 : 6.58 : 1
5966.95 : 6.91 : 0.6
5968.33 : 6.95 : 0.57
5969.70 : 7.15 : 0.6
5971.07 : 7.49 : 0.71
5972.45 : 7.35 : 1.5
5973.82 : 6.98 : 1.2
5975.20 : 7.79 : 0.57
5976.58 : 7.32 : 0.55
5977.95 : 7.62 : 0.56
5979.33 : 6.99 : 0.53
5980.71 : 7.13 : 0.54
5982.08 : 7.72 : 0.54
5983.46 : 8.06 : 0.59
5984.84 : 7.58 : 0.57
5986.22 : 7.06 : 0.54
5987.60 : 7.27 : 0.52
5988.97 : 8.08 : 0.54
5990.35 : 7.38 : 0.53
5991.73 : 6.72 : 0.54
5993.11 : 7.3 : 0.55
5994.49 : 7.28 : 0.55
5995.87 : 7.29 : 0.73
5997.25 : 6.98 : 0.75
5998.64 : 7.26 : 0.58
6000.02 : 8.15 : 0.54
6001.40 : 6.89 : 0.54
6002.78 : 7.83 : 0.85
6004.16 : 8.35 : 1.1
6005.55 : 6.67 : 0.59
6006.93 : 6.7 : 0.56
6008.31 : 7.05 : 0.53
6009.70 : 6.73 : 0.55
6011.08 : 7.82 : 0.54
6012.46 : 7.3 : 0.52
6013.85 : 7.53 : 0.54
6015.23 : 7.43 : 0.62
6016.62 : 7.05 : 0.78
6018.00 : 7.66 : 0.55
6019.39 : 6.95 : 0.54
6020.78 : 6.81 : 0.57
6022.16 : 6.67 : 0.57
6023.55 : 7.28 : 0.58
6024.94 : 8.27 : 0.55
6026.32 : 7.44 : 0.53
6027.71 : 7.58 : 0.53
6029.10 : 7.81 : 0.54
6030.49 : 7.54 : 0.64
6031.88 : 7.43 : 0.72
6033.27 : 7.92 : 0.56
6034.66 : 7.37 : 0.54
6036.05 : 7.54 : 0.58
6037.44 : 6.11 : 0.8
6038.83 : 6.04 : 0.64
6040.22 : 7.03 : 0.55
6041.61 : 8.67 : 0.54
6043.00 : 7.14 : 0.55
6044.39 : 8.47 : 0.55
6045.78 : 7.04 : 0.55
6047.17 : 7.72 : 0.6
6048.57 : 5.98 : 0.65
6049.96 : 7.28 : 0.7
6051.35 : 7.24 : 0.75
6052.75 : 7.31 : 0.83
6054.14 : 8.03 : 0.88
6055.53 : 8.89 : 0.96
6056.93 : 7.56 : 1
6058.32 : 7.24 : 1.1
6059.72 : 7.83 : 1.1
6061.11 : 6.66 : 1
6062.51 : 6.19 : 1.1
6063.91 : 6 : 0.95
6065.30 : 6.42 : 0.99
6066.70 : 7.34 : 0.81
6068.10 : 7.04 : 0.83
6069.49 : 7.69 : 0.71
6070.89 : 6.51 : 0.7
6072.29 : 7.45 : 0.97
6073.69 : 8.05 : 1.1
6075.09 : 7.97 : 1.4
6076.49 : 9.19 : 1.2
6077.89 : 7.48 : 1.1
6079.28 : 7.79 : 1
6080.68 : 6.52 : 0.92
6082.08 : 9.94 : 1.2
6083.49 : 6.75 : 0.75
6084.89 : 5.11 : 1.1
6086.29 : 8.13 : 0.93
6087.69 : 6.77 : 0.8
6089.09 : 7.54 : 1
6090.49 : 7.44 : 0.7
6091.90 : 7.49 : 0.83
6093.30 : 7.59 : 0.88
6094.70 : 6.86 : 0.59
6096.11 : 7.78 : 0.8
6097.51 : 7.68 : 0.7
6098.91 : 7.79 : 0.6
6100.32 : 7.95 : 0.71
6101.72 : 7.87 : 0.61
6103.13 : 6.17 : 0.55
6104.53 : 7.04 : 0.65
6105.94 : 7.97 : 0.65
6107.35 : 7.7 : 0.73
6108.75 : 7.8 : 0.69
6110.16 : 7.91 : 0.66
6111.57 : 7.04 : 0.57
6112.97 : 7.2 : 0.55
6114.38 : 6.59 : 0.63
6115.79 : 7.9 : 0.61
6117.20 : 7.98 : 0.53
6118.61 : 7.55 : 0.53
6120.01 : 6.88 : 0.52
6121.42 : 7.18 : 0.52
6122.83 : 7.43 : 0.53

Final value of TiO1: 0.04 mag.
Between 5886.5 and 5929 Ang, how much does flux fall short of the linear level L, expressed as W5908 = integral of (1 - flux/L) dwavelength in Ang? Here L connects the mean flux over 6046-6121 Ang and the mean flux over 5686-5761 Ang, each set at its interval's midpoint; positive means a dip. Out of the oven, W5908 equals 2.8 Ang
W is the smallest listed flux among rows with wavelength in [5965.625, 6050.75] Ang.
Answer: 5.98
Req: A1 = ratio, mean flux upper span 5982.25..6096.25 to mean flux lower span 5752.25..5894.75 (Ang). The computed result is 1.0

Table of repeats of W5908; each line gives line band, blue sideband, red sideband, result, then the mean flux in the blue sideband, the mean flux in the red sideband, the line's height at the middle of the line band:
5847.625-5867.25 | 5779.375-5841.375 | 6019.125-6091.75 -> 1.3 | 7.97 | 7.35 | 7.85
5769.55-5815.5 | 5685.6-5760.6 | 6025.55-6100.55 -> -0.8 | 7.83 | 7.39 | 7.74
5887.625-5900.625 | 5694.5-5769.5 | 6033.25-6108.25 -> 1.8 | 7.83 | 7.37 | 7.61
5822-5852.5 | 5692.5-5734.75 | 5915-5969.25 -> -2.0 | 7.72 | 7.29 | 7.48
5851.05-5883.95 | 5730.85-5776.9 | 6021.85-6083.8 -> 1.2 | 7.95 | 7.42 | 7.75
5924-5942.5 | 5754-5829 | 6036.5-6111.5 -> 0.3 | 7.91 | 7.38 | 7.64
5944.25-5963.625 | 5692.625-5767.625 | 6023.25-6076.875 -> 0.5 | 7.82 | 7.38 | 7.51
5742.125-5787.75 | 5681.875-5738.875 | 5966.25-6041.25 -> -1.0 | 7.72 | 7.31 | 7.64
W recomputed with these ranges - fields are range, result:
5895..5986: 4.96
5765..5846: 5.95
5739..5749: 6.92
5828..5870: 4.9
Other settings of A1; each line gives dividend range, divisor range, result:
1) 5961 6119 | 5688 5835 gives 0.93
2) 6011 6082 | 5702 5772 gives 0.94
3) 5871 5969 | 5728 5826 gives 0.91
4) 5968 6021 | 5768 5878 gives 0.94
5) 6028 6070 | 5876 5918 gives 1.02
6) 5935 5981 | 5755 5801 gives 0.95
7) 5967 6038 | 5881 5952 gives 1.02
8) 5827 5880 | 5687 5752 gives 0.98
